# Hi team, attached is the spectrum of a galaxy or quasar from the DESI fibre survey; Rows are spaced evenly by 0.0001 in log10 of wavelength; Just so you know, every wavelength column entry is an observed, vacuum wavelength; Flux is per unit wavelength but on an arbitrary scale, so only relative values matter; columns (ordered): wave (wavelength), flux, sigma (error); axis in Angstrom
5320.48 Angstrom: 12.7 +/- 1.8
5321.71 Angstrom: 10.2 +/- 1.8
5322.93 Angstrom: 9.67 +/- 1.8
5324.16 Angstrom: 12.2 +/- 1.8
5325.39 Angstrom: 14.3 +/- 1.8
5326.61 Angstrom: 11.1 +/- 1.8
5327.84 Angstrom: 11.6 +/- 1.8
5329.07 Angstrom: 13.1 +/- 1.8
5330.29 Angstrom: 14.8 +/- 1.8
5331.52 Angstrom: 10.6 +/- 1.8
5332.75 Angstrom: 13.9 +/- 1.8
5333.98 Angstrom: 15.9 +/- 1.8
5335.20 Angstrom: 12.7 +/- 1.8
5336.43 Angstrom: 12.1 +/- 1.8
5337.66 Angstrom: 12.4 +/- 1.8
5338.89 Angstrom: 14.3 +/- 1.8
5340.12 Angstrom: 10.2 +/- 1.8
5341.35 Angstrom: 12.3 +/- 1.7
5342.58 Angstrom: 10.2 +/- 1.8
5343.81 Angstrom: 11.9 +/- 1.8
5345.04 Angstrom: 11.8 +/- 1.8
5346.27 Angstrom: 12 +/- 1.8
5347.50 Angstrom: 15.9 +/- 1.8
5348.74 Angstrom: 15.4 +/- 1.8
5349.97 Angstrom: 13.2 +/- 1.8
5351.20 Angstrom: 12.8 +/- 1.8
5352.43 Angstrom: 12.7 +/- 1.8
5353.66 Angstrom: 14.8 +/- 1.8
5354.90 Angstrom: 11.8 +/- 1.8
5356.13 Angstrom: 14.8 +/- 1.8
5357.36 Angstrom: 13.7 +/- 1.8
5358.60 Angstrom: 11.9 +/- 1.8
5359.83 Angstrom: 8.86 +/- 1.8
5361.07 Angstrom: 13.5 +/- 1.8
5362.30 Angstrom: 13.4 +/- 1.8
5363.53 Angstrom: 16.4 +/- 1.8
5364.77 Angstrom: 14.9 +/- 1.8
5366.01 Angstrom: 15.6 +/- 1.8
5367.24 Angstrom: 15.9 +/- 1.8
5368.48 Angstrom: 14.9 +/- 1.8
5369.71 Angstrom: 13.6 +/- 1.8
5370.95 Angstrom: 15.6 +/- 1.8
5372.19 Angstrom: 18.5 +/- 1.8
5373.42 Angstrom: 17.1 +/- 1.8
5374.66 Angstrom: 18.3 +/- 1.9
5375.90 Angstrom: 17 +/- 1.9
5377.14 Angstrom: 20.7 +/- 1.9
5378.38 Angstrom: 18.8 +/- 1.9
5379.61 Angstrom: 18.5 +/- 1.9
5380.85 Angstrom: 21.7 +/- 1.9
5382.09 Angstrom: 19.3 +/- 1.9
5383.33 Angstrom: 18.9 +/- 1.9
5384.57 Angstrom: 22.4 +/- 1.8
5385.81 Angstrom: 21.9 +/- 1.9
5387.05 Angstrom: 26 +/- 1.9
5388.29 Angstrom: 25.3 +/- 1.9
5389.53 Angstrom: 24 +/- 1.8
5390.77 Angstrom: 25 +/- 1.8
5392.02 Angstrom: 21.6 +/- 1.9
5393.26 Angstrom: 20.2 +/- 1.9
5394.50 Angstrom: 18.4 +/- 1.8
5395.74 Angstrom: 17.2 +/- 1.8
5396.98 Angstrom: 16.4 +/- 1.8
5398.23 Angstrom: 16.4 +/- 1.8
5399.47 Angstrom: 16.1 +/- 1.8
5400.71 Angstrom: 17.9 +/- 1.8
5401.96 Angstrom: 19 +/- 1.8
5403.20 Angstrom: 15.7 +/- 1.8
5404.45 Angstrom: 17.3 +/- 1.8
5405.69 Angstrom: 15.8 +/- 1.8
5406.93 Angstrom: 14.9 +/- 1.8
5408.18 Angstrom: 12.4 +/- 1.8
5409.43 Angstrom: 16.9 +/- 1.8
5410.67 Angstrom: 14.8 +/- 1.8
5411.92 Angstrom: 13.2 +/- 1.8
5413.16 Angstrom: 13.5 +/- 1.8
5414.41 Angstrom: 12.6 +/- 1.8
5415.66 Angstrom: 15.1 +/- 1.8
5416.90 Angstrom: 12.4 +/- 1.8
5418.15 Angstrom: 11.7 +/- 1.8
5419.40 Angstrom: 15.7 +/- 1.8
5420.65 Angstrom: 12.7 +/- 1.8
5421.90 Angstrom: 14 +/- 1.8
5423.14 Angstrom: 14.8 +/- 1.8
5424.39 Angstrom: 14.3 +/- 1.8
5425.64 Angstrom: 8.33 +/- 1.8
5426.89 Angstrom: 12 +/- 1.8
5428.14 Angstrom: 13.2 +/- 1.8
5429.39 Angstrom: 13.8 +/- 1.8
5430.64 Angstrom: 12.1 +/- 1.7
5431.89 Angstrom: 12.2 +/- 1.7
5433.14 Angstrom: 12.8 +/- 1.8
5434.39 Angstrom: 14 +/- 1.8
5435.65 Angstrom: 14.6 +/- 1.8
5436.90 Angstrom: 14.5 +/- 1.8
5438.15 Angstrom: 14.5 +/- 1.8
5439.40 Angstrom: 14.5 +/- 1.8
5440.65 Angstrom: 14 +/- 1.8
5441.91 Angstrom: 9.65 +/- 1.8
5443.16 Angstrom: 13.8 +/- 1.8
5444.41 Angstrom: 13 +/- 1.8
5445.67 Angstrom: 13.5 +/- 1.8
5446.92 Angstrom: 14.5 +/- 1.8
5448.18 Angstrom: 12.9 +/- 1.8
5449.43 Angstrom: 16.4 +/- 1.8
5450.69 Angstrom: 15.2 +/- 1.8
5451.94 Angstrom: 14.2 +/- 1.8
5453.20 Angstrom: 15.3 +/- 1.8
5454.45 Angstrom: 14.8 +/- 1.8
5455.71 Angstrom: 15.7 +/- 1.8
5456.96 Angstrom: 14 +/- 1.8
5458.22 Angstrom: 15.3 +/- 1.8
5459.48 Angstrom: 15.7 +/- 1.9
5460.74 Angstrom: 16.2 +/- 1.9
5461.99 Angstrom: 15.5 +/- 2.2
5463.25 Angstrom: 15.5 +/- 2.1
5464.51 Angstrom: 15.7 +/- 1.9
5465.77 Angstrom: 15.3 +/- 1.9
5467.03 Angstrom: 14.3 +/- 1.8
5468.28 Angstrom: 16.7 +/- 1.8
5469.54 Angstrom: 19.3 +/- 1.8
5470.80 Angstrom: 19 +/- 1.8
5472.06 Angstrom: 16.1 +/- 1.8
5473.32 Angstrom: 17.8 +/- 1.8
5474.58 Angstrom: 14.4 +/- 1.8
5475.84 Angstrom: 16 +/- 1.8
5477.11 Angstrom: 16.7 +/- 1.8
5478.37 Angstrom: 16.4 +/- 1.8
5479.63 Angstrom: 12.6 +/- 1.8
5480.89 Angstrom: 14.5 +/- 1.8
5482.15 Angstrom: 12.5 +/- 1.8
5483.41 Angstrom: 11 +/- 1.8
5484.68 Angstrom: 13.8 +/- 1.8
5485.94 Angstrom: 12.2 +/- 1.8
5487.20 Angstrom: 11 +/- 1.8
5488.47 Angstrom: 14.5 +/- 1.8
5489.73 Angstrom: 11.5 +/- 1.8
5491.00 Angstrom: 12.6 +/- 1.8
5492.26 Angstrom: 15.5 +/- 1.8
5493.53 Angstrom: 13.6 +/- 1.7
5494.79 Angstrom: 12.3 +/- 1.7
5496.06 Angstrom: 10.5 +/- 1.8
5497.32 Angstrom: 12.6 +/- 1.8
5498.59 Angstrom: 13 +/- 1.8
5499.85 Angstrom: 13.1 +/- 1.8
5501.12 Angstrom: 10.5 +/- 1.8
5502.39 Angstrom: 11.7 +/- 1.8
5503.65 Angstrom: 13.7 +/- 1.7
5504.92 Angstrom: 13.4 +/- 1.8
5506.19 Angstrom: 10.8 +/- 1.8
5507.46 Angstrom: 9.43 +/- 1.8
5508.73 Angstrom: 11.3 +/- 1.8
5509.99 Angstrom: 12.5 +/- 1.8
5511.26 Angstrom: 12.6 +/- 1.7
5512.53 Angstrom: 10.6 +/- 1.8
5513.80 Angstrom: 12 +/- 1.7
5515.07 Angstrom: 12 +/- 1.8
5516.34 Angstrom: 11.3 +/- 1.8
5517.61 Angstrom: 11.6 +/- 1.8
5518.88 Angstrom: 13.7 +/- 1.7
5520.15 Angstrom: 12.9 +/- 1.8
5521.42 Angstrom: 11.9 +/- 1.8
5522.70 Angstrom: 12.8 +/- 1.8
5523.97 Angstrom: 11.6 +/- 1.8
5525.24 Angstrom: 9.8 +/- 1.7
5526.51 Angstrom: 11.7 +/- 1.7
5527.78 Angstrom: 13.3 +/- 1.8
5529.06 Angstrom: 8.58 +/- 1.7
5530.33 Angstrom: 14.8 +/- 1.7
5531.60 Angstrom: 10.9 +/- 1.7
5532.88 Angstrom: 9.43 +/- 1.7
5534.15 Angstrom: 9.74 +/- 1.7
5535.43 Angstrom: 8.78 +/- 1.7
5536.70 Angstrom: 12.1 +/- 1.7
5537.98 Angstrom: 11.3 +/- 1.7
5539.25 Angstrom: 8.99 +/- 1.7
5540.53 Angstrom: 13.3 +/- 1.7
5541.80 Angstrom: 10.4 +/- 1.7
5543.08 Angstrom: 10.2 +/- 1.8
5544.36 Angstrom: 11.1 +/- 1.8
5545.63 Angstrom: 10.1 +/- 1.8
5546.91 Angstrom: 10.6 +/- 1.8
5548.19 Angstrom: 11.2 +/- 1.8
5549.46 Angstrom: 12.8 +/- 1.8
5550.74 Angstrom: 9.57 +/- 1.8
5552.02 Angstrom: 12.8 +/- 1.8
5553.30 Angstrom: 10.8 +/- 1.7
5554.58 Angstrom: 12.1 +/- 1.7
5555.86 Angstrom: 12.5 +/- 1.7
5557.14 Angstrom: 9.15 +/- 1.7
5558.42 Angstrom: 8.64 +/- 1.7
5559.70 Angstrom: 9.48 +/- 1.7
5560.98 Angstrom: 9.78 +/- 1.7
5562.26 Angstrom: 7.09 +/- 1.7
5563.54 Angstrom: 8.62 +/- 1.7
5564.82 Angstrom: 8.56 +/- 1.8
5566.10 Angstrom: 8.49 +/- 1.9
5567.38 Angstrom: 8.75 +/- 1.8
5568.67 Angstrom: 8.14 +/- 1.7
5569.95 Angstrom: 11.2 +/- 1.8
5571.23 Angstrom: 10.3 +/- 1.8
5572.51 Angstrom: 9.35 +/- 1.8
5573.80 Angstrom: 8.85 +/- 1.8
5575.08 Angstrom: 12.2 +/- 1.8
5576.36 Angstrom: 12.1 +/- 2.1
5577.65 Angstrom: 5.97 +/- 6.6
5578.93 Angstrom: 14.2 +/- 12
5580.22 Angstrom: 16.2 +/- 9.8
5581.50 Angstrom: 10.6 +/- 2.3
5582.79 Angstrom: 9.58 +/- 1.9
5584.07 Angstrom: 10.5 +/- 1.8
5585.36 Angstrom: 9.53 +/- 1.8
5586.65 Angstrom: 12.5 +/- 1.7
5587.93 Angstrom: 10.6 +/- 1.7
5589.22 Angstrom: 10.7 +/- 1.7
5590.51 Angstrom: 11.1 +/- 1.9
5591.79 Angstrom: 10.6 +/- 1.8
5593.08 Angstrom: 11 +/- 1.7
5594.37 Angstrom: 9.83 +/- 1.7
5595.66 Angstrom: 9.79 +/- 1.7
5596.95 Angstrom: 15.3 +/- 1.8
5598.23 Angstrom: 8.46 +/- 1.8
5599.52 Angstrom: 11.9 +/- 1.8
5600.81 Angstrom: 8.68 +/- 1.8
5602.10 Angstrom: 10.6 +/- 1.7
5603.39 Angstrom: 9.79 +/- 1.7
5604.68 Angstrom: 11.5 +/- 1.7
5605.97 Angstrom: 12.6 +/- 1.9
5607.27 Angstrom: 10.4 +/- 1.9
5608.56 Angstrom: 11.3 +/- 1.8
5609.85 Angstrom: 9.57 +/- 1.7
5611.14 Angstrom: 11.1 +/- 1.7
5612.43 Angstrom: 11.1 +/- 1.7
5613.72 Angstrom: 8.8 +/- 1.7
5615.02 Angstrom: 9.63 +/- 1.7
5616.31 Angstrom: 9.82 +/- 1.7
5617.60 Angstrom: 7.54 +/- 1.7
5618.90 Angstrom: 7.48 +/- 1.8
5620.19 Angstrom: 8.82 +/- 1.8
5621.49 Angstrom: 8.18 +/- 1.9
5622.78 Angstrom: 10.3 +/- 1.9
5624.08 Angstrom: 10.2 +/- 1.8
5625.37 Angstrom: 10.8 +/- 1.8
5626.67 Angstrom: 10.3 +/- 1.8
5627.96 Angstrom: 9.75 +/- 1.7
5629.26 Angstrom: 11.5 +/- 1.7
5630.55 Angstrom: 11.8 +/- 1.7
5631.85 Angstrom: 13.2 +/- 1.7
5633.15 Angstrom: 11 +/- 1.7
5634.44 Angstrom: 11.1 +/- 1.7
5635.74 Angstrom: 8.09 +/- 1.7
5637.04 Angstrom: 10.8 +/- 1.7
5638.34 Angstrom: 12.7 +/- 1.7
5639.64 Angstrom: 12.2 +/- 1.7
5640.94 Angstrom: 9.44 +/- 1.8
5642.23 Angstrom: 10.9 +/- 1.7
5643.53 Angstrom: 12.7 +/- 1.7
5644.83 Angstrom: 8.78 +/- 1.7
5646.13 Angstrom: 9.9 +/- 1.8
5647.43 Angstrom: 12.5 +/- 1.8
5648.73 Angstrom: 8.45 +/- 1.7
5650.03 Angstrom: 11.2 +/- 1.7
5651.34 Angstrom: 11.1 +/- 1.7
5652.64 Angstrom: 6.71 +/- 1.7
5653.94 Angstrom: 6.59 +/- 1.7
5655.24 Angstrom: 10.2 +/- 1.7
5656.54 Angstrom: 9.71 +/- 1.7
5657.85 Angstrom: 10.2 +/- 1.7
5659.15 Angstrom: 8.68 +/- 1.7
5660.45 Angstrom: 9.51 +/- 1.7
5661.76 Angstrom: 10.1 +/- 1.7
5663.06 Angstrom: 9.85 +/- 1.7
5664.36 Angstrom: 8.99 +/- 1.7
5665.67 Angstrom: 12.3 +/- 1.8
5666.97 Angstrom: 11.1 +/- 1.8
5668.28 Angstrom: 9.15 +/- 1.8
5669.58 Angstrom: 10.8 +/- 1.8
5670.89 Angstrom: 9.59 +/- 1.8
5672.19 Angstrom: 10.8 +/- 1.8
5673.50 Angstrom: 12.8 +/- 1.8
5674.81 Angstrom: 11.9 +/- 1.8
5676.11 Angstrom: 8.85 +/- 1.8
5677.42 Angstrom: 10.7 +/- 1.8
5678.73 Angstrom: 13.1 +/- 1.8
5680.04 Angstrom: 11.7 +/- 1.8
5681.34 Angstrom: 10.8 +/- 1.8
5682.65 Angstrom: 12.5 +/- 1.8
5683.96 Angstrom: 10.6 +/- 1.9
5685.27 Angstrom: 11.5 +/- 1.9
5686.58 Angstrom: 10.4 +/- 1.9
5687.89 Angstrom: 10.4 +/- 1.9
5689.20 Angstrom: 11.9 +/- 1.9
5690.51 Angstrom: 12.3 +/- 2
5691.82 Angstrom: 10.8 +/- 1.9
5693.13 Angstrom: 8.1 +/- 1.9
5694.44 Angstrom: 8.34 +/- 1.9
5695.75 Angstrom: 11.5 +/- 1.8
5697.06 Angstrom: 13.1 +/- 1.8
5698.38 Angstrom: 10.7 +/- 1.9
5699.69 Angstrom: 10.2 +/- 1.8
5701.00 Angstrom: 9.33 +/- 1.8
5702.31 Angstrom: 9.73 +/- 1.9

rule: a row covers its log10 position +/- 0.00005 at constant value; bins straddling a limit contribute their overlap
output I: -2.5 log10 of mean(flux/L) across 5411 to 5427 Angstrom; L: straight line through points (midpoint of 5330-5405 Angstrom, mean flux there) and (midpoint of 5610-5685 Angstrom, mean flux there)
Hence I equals 0.15 mag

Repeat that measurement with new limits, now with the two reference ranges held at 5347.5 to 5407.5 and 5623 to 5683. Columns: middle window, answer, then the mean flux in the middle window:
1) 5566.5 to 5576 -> 0.26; 9.86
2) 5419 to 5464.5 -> 0.12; 14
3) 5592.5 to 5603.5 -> 0.12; 10.6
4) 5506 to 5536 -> 0.20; 11.4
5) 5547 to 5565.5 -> 0.25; 10.2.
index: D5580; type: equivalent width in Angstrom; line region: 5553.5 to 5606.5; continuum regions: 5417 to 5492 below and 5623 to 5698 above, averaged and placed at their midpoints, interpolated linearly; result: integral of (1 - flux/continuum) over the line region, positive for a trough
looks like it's 6.98 Angstrom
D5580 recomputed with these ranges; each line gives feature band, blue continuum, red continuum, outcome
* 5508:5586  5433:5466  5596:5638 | 8.2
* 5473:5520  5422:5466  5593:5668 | 0.7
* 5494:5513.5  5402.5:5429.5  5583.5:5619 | 0.6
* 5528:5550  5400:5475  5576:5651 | 2.5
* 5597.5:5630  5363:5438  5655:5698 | 5.3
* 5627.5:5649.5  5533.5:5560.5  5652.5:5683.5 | -0.9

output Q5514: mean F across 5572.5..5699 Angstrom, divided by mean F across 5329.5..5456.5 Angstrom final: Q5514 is 0.7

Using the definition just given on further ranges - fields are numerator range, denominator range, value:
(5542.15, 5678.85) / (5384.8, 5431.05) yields 0.63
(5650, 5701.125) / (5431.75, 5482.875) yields 0.70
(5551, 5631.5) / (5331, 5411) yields 0.64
